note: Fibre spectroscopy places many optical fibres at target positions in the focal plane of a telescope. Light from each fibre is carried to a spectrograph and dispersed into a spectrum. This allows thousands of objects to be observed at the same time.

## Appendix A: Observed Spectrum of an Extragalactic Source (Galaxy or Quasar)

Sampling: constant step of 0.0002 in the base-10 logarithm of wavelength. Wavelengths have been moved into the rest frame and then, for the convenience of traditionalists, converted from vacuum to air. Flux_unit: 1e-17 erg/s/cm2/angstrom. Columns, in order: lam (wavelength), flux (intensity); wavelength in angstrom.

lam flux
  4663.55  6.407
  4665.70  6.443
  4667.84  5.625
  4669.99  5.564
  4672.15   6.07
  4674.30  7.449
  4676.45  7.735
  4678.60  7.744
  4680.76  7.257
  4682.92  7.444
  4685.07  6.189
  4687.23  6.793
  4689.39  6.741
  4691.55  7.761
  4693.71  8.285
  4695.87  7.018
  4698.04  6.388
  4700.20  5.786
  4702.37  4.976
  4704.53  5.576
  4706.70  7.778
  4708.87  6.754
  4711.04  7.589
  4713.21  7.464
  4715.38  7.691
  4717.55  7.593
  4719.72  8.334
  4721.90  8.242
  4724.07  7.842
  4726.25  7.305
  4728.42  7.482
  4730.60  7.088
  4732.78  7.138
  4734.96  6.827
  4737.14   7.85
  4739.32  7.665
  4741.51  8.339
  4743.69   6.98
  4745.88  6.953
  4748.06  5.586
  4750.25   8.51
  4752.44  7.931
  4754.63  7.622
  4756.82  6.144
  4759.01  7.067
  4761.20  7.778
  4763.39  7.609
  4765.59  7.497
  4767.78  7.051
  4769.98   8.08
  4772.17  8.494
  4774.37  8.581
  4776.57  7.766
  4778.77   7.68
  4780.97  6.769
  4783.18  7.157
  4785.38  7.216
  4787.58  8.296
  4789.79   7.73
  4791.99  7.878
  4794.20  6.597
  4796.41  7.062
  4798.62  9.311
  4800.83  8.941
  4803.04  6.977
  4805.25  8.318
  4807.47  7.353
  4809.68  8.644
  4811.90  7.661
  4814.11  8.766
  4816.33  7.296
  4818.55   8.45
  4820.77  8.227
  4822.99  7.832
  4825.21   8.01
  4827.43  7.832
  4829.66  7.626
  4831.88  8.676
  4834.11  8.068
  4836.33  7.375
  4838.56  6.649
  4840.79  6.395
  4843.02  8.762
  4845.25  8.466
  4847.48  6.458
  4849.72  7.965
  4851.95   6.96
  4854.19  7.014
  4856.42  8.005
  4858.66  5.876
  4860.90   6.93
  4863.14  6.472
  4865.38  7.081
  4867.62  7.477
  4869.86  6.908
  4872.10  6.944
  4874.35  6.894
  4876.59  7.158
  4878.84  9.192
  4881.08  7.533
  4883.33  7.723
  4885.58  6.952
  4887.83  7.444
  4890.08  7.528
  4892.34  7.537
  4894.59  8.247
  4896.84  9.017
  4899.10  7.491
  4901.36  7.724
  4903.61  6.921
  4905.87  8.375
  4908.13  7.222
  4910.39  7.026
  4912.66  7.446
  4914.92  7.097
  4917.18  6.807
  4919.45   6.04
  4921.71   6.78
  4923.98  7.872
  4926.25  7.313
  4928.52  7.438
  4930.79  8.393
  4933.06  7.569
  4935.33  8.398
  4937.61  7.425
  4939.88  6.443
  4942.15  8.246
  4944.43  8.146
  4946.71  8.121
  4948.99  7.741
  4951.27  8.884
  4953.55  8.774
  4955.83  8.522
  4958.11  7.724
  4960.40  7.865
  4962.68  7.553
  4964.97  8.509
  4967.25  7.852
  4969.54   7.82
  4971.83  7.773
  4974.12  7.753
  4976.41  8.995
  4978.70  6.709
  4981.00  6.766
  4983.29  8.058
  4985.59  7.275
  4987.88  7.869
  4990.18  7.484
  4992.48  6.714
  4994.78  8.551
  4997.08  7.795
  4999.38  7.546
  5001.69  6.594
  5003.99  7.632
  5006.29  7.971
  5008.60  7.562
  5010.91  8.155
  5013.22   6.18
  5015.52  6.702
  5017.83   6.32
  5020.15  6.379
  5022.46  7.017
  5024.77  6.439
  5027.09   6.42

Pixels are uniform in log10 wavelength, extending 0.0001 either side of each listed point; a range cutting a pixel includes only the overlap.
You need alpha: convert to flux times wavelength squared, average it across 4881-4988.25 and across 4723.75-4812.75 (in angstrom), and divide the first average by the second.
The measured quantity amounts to 1.1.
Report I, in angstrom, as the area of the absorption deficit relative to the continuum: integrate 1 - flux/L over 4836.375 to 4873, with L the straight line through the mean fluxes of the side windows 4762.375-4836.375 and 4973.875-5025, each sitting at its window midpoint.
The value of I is 2.6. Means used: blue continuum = 7.86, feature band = 7.15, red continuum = 7.33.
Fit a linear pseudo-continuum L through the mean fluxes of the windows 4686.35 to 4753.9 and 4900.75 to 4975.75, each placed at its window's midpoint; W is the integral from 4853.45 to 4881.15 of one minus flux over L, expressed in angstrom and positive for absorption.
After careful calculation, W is 1.34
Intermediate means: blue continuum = 7.24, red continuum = 7.69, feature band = 7.18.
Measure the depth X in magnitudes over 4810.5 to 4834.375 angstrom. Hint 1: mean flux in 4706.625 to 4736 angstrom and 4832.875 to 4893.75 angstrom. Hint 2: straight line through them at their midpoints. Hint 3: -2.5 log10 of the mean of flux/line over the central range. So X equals -0.094 mag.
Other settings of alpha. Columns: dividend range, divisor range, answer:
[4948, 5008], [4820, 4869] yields 1.10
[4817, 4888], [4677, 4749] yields 1.10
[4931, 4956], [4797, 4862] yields 1.09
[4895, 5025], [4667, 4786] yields 1.15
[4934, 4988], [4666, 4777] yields 1.20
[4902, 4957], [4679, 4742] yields 1.16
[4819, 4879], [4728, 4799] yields 1.03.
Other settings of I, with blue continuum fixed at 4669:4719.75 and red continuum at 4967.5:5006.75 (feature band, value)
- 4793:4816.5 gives -2.3 angstrom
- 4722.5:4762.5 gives -1.5 angstrom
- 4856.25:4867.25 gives 0.8 angstrom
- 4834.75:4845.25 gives -0.2 angstrom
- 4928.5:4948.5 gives -0.8 angstrom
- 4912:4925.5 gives 0.8 angstrom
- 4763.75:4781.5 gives -1.5 angstrom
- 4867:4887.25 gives -0.1 angstrom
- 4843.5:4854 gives -0.3 angstrom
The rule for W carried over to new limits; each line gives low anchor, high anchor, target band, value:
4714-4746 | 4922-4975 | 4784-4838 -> -1.5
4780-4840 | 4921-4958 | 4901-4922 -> 2.0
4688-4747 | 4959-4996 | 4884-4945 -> 0.7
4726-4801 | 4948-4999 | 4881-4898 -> -0.1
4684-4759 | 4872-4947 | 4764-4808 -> -2.6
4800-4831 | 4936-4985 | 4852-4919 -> 4.9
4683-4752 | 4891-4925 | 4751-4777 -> -1.4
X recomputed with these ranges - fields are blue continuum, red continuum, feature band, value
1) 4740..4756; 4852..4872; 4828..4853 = -0.08 mag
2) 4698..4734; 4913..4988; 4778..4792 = -0.03 mag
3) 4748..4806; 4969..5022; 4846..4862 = 0.07 mag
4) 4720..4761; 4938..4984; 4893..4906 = -0.02 mag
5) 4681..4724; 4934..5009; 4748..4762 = -0.02 mag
